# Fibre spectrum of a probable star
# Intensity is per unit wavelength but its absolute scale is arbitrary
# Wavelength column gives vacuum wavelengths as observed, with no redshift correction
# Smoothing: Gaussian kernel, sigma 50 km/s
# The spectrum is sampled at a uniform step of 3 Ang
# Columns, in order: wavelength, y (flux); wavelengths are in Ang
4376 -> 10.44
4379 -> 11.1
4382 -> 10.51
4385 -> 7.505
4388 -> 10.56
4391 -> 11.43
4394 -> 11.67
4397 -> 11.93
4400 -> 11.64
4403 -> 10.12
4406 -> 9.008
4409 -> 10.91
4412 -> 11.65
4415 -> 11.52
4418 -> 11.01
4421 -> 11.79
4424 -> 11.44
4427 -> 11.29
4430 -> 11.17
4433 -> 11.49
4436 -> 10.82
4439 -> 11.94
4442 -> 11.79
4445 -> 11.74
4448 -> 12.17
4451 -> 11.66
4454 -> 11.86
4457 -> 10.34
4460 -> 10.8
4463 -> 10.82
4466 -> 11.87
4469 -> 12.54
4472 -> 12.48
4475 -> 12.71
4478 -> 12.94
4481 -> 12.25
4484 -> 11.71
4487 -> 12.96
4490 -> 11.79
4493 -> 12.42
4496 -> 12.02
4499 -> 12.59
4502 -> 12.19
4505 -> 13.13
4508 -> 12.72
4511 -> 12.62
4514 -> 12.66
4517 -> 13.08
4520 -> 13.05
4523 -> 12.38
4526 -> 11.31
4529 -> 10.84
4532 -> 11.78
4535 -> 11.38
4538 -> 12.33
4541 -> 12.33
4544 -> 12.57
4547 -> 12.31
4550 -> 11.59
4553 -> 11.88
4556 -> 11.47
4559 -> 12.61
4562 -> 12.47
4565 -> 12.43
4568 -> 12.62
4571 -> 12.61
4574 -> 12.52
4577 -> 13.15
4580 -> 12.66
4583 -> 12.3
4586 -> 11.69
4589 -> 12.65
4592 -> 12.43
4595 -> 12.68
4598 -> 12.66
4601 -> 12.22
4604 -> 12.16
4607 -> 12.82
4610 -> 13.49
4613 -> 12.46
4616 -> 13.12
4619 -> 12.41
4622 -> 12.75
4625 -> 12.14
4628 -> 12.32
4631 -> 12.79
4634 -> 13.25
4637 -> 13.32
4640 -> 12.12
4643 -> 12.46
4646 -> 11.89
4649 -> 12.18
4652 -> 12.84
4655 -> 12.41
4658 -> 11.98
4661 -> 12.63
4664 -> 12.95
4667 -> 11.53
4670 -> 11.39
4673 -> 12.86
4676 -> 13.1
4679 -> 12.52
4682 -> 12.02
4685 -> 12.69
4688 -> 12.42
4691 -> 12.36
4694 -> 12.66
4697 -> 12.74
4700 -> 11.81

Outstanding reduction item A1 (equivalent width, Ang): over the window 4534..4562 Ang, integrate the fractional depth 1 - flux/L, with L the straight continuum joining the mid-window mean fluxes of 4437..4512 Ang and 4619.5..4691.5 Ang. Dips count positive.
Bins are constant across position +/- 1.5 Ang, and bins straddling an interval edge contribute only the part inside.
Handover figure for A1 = 0.3 Ang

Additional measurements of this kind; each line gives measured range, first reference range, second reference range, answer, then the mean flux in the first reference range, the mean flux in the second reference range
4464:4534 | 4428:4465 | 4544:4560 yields -3.8 Ang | 11.4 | 12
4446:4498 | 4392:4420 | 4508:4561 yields -1.5 Ang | 11.1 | 12.1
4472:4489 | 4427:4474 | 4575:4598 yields -1.0 Ang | 11.6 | 12.5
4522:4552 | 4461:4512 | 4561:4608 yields 1.3 Ang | 12.3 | 12.5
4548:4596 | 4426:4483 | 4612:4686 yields -0.7 Ang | 11.7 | 12.5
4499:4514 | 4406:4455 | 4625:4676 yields -1.1 Ang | 11.4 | 12.4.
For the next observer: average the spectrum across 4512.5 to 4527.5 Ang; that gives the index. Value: 12.5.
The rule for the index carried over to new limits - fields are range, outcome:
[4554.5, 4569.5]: 12.3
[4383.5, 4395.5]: 10.3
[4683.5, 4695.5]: 12.5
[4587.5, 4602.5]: 12.5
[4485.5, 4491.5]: 12.4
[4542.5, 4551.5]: 12.2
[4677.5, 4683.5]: 12.3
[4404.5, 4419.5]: 10.8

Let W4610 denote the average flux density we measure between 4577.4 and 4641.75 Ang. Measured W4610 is 12.6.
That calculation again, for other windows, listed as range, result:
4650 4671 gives 12.3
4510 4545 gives 12.2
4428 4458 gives 11.5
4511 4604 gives 12.3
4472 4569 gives 12.3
